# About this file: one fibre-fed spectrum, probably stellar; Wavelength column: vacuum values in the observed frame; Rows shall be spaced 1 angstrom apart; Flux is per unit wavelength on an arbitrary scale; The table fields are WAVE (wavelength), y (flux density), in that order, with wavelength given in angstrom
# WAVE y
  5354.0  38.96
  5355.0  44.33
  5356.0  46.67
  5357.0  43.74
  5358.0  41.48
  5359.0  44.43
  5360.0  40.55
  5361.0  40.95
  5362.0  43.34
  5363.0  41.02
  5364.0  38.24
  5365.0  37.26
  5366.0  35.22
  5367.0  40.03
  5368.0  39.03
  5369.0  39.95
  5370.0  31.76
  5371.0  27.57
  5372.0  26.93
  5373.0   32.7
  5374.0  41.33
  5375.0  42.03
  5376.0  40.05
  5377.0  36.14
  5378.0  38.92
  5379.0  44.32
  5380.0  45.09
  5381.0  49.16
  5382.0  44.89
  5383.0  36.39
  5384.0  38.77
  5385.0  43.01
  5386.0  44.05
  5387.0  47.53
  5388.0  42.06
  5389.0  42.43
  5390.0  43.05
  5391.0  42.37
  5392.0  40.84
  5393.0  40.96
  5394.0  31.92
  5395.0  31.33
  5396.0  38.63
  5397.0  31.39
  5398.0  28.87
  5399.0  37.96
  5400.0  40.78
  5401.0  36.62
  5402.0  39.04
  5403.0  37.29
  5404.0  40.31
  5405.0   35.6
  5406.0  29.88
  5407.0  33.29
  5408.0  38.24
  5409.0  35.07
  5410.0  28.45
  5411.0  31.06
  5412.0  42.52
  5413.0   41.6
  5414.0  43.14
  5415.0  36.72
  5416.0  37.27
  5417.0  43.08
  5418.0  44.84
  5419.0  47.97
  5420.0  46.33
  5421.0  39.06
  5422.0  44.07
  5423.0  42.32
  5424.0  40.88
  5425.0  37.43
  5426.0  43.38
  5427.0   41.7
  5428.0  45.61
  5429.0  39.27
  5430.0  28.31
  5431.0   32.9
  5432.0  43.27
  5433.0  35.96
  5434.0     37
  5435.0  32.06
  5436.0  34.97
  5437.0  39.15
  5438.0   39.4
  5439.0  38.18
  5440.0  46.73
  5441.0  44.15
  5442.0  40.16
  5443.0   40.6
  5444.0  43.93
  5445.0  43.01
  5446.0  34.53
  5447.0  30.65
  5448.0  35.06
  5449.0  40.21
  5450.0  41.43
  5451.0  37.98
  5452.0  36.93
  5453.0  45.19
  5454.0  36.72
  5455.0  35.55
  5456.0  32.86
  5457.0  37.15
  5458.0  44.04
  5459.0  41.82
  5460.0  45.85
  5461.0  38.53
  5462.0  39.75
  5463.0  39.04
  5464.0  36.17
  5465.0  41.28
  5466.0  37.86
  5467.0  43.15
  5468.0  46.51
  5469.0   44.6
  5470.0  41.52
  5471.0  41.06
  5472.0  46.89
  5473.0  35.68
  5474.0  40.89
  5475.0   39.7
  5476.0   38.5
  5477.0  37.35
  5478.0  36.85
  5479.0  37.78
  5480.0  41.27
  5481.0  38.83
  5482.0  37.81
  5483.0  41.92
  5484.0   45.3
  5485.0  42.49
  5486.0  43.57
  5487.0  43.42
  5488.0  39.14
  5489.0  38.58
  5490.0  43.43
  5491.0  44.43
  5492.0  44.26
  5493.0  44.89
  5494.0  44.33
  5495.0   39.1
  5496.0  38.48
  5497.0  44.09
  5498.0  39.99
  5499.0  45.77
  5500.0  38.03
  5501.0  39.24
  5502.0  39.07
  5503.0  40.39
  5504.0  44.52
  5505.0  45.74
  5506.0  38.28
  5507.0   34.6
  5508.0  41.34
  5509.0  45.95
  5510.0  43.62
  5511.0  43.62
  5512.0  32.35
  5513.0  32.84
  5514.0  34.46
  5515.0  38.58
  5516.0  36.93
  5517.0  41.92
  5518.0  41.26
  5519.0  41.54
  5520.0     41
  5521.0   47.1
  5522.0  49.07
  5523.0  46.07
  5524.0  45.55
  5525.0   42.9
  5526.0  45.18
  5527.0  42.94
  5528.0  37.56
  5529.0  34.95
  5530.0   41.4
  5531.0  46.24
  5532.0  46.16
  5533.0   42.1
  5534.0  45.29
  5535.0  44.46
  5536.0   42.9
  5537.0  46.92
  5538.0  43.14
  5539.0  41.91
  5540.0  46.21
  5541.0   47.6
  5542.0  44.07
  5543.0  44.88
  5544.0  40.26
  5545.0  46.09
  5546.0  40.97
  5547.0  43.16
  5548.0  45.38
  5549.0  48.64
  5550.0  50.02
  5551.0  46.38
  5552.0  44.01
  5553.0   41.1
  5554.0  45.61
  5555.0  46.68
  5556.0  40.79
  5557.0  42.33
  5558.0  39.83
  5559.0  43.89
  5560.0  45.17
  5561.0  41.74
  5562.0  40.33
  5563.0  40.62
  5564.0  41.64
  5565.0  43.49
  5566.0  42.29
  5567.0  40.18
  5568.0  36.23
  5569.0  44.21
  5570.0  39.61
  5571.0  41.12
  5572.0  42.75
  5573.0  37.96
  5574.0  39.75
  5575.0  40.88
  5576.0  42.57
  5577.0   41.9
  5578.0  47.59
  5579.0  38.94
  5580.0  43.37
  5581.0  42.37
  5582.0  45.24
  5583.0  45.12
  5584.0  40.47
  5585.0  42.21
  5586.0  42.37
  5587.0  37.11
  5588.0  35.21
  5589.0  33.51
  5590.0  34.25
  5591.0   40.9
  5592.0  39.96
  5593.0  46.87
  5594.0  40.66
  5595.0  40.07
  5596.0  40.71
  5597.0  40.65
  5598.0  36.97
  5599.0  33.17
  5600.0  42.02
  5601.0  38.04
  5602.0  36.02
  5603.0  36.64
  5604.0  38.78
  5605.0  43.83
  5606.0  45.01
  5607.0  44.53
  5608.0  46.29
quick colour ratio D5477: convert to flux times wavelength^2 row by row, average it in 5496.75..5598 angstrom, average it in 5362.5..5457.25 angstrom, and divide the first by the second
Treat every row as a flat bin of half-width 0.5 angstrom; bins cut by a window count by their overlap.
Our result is 1.14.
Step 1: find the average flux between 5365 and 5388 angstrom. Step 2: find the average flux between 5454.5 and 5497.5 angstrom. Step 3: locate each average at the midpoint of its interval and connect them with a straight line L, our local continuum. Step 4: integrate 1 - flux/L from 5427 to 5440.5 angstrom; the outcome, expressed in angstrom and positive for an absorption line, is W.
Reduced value 0.7 angstrom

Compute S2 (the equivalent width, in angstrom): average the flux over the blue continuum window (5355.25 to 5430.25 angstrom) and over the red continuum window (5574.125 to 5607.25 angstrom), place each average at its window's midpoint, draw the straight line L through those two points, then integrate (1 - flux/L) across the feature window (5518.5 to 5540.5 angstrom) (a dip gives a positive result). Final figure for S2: -1.9 angstrom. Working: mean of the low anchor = 39.3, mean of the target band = 43.7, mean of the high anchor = 40.5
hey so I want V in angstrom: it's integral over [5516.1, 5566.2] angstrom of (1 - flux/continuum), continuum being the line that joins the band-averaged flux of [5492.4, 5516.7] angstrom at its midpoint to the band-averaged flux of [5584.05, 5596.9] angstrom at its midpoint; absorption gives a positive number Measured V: -4.5 angstrom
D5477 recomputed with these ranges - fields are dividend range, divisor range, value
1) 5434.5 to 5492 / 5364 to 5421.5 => 1.06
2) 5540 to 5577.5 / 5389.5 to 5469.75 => 1.15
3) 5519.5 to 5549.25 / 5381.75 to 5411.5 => 1.23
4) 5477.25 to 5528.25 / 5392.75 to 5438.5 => 1.12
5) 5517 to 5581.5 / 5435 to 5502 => 1.10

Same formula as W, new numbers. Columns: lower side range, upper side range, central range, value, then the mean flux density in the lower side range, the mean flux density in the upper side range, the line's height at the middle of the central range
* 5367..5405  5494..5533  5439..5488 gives 0.1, 38.8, 41.3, 40.3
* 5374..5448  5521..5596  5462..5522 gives 0.3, 39.3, 42.6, 41.1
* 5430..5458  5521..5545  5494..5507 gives 0.3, 38.3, 43.9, 41.9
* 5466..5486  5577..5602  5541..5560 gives -1.8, 40.9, 40.3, 40.5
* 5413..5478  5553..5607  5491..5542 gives -2.0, 39.9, 41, 40.5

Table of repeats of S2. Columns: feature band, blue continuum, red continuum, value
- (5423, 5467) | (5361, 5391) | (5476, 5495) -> 1.8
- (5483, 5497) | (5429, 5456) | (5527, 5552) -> -0.5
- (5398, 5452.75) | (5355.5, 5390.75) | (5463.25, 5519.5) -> 2.3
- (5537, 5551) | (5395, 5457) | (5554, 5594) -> -1.4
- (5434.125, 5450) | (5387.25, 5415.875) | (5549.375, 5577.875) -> -0.1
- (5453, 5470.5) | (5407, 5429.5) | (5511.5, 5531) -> 0.1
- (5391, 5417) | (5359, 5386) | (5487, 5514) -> 2.0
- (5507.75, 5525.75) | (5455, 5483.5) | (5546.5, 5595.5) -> -0.2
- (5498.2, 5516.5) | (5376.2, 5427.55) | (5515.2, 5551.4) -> 1.4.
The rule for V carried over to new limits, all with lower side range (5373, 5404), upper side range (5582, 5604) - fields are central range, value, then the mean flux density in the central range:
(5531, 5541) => -1.3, 44.6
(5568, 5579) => -0.6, 41.4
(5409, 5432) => -0.1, 39.9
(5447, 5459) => 0.4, 38.3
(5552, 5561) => -0.9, 43.1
